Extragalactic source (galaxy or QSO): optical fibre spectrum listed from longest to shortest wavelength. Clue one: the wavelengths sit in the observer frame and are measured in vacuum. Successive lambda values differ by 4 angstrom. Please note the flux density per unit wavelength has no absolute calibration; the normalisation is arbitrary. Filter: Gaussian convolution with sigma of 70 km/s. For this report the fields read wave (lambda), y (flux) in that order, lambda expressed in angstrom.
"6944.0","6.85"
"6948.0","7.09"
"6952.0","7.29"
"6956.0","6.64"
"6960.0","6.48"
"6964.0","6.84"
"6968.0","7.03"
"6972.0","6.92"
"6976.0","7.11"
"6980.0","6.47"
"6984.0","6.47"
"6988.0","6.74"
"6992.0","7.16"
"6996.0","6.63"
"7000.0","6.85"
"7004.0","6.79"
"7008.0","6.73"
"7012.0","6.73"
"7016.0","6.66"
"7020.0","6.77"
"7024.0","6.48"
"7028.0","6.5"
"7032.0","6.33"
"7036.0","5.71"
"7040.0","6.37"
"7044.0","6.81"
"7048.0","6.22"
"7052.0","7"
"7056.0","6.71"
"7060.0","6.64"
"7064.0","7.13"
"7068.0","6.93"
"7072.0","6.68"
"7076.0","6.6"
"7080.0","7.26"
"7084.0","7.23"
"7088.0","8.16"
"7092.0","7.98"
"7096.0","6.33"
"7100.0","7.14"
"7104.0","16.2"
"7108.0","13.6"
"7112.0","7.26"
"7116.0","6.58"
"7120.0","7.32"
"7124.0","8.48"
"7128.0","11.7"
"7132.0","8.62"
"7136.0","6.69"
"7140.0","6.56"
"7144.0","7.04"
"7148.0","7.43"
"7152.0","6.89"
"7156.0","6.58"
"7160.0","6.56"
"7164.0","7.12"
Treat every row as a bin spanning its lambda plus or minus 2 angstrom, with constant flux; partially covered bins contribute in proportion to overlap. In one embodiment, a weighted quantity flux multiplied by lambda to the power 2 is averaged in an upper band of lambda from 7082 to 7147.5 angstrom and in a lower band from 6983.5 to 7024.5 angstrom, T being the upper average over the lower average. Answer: 1.3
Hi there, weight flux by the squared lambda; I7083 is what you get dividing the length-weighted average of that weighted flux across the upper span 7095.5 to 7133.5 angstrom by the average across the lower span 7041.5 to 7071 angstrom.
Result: 1.4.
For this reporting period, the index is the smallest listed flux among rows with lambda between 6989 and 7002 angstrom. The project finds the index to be 6.63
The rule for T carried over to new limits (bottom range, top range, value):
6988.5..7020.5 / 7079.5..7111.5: 1.40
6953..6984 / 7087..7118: 1.41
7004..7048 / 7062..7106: 1.25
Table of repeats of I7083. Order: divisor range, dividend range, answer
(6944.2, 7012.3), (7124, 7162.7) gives 1.17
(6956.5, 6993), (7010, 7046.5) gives 0.97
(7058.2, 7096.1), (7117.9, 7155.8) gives 1.11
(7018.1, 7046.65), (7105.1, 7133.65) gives 1.49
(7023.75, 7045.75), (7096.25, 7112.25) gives 1.76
